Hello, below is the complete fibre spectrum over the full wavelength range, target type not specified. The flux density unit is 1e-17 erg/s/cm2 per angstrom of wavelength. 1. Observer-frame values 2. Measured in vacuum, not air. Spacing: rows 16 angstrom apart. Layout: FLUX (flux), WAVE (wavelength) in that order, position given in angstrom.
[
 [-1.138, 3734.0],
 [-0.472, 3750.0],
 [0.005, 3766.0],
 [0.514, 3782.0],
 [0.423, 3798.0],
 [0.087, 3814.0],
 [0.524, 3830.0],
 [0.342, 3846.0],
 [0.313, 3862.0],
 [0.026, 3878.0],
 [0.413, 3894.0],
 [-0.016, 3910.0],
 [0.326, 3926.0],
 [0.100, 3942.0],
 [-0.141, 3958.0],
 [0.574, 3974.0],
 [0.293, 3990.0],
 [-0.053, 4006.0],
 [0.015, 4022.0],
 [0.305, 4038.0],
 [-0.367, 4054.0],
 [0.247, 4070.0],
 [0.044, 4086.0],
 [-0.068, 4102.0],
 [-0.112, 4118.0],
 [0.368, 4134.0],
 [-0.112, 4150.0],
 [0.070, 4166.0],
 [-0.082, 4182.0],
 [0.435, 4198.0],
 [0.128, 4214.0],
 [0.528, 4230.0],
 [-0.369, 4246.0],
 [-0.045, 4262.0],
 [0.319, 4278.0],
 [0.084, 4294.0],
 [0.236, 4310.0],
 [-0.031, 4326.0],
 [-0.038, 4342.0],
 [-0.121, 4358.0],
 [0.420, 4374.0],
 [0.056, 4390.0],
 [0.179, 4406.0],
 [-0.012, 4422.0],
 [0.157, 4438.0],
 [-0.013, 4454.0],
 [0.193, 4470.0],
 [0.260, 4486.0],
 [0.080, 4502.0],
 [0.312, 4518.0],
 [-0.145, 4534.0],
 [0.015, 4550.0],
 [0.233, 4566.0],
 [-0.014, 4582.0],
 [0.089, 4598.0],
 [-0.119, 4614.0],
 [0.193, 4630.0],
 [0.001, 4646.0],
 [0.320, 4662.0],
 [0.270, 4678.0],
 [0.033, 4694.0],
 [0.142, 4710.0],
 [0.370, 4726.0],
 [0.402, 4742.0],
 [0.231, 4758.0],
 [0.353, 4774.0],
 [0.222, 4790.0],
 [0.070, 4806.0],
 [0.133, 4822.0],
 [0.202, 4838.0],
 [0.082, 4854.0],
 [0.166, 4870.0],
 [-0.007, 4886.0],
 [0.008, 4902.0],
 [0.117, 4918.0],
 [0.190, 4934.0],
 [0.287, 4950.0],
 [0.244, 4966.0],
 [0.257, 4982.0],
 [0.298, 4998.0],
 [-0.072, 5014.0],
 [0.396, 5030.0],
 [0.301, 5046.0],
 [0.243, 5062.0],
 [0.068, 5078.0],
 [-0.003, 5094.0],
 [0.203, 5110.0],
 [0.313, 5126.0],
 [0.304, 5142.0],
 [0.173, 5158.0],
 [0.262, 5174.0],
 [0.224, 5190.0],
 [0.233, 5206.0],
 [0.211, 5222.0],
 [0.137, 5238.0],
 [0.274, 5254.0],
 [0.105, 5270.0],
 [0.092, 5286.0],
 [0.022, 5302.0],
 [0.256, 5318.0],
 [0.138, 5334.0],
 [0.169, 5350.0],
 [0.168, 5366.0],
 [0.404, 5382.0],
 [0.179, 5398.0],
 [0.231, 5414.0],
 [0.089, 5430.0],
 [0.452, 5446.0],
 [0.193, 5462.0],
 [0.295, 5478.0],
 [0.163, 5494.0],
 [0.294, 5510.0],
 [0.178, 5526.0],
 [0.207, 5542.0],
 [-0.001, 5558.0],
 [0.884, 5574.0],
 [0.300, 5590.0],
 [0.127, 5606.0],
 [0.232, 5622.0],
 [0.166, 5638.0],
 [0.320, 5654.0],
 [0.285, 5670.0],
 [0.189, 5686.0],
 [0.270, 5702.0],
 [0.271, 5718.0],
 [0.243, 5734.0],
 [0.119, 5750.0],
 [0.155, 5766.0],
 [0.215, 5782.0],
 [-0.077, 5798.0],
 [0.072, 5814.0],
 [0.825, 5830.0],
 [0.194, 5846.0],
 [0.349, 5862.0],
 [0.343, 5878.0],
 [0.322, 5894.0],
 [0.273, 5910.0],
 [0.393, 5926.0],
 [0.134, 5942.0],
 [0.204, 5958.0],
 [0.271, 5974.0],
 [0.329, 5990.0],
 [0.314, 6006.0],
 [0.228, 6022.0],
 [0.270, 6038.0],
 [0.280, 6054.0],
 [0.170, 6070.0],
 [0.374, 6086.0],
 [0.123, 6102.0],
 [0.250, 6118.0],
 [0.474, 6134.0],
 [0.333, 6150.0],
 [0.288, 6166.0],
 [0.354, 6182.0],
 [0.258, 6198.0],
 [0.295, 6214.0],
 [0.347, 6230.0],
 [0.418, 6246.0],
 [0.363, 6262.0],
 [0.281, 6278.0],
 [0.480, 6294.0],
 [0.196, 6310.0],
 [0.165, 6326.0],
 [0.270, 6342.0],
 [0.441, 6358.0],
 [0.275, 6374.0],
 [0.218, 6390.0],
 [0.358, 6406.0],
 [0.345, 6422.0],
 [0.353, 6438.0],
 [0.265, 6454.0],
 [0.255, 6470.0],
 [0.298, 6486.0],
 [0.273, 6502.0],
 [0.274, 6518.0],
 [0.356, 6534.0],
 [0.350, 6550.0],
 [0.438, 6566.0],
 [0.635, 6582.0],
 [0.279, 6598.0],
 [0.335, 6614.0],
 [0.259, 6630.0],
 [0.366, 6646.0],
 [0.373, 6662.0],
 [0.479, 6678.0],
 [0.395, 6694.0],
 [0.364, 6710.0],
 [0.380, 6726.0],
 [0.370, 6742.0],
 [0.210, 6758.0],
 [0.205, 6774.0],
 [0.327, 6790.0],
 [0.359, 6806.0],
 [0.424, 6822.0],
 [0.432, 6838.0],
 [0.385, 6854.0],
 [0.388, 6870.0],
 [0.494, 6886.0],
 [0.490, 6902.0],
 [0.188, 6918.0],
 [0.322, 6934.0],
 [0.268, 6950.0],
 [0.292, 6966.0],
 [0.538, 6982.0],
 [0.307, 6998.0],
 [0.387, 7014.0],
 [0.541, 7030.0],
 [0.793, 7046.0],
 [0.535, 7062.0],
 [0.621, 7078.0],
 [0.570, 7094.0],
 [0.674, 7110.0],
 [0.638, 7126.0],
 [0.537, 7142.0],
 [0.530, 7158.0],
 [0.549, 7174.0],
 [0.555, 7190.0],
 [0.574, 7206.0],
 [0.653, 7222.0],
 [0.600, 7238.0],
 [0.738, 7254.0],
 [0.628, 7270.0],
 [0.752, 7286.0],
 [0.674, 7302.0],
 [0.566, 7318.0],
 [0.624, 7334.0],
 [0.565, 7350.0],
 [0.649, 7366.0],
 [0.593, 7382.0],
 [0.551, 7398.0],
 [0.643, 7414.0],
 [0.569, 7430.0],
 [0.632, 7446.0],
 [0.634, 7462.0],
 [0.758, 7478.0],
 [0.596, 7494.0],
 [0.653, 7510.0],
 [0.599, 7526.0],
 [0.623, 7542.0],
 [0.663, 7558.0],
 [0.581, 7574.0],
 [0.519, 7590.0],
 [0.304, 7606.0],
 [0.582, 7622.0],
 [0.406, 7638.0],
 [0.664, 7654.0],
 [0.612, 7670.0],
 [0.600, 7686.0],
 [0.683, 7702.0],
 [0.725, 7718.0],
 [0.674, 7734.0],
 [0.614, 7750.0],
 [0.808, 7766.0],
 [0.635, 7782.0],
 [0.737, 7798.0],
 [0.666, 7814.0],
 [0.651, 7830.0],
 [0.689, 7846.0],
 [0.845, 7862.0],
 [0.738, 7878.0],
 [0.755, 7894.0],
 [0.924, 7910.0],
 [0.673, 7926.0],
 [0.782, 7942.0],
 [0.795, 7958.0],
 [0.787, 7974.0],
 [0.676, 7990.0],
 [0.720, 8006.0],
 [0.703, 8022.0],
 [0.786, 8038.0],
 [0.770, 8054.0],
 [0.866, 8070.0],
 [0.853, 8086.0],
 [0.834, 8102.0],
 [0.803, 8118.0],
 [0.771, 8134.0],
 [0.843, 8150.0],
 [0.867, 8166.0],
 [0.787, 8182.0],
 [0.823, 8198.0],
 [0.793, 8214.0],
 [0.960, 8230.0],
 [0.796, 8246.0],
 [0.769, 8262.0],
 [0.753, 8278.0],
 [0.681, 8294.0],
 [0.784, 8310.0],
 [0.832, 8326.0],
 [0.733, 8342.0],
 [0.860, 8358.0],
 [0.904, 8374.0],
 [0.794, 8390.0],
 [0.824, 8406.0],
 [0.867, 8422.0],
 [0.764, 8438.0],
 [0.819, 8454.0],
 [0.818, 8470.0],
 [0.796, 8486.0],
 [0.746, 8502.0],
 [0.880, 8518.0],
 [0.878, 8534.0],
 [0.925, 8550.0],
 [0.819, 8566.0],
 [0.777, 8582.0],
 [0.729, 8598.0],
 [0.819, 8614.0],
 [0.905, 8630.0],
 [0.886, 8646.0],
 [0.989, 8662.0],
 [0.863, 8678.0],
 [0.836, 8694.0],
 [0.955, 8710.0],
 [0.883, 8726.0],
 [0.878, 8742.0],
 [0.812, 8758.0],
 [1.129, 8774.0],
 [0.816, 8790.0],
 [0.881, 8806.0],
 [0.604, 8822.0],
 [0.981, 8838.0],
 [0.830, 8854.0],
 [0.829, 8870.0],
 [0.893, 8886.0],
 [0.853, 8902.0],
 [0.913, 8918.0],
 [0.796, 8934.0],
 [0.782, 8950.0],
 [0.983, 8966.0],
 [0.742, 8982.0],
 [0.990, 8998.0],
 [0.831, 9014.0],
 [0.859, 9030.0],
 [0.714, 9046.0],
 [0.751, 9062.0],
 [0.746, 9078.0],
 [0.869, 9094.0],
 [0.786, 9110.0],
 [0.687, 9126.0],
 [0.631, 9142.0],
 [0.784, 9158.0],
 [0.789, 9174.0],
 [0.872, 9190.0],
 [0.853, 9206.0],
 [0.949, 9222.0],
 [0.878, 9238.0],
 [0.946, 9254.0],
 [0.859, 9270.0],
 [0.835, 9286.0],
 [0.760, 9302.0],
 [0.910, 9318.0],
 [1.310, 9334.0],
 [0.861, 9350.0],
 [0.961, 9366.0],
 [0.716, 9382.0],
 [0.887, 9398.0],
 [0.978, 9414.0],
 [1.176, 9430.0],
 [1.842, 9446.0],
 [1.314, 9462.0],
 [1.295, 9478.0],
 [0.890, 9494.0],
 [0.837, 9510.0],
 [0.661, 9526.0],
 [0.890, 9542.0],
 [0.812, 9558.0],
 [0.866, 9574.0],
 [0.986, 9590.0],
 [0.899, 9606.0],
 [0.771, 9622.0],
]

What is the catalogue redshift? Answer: 0.77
